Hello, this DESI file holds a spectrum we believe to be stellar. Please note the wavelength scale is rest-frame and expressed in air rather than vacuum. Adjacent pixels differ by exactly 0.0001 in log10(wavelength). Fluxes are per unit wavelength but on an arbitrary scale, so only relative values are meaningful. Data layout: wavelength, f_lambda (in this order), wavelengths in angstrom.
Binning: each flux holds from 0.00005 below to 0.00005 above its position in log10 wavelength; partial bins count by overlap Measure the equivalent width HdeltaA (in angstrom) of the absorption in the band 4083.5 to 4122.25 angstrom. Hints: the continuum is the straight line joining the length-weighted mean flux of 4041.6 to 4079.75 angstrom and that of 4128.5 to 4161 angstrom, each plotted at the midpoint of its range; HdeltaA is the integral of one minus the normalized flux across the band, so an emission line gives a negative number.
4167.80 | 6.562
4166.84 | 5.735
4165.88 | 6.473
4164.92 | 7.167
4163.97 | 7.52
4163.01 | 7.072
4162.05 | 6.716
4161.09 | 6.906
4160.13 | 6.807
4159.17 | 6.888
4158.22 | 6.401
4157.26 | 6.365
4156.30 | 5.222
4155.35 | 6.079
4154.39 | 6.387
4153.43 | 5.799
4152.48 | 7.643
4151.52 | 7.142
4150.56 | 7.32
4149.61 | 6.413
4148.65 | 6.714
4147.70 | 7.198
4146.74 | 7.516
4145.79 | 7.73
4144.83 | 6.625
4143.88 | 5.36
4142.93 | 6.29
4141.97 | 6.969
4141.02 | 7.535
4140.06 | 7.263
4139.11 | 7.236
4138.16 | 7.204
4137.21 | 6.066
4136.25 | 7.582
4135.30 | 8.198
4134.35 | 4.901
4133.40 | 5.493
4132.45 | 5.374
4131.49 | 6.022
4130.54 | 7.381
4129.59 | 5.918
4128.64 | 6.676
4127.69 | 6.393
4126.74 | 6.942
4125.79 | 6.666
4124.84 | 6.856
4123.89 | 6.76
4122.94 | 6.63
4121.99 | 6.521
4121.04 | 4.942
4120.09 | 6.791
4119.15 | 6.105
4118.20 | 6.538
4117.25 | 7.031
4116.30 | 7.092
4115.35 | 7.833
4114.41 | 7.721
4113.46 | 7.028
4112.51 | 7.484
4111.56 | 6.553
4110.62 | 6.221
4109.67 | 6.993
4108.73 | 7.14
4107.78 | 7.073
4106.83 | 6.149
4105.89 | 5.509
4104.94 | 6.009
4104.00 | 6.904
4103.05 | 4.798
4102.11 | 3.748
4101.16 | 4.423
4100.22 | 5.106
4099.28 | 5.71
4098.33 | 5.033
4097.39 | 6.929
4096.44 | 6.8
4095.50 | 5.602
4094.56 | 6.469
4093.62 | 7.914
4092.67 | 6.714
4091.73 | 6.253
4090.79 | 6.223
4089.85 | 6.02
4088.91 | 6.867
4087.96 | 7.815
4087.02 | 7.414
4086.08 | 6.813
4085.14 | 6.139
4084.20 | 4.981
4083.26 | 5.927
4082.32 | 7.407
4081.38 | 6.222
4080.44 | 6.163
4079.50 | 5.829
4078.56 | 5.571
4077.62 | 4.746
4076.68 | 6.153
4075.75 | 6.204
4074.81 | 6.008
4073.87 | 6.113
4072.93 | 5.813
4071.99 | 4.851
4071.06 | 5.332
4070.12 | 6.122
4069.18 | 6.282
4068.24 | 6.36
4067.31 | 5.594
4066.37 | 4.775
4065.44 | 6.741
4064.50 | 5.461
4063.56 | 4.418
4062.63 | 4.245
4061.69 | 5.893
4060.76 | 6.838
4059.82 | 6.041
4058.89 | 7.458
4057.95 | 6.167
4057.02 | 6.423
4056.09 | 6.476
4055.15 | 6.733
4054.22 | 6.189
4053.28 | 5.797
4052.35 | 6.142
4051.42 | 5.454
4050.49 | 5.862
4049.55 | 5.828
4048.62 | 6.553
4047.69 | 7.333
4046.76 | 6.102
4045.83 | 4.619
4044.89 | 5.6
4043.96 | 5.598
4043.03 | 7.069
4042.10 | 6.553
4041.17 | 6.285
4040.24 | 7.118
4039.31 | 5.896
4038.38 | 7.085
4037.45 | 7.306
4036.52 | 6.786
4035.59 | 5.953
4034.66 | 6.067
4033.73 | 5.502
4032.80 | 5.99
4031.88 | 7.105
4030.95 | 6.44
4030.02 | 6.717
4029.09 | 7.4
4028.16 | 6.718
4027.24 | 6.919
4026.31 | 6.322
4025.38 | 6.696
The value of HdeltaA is -0.5 angstrom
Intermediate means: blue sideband 5.94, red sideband 6.64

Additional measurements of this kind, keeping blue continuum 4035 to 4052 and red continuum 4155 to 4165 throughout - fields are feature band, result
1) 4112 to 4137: -0.43 angstrom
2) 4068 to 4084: 1.13 angstrom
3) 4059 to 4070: 1.00 angstrom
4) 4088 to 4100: 0.06 angstrom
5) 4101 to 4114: 0.57 angstrom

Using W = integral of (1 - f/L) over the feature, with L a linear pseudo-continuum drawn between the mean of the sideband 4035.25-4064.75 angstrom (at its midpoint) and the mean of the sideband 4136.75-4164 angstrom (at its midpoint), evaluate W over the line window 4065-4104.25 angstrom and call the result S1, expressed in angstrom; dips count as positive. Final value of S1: 2.20 angstrom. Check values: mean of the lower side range 6.17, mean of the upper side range 6.76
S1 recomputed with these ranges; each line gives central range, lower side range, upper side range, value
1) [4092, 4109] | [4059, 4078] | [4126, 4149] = 0.5 angstrom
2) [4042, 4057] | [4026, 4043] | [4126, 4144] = 1.1 angstrom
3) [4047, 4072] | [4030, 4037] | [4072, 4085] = 0.3 angstrom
